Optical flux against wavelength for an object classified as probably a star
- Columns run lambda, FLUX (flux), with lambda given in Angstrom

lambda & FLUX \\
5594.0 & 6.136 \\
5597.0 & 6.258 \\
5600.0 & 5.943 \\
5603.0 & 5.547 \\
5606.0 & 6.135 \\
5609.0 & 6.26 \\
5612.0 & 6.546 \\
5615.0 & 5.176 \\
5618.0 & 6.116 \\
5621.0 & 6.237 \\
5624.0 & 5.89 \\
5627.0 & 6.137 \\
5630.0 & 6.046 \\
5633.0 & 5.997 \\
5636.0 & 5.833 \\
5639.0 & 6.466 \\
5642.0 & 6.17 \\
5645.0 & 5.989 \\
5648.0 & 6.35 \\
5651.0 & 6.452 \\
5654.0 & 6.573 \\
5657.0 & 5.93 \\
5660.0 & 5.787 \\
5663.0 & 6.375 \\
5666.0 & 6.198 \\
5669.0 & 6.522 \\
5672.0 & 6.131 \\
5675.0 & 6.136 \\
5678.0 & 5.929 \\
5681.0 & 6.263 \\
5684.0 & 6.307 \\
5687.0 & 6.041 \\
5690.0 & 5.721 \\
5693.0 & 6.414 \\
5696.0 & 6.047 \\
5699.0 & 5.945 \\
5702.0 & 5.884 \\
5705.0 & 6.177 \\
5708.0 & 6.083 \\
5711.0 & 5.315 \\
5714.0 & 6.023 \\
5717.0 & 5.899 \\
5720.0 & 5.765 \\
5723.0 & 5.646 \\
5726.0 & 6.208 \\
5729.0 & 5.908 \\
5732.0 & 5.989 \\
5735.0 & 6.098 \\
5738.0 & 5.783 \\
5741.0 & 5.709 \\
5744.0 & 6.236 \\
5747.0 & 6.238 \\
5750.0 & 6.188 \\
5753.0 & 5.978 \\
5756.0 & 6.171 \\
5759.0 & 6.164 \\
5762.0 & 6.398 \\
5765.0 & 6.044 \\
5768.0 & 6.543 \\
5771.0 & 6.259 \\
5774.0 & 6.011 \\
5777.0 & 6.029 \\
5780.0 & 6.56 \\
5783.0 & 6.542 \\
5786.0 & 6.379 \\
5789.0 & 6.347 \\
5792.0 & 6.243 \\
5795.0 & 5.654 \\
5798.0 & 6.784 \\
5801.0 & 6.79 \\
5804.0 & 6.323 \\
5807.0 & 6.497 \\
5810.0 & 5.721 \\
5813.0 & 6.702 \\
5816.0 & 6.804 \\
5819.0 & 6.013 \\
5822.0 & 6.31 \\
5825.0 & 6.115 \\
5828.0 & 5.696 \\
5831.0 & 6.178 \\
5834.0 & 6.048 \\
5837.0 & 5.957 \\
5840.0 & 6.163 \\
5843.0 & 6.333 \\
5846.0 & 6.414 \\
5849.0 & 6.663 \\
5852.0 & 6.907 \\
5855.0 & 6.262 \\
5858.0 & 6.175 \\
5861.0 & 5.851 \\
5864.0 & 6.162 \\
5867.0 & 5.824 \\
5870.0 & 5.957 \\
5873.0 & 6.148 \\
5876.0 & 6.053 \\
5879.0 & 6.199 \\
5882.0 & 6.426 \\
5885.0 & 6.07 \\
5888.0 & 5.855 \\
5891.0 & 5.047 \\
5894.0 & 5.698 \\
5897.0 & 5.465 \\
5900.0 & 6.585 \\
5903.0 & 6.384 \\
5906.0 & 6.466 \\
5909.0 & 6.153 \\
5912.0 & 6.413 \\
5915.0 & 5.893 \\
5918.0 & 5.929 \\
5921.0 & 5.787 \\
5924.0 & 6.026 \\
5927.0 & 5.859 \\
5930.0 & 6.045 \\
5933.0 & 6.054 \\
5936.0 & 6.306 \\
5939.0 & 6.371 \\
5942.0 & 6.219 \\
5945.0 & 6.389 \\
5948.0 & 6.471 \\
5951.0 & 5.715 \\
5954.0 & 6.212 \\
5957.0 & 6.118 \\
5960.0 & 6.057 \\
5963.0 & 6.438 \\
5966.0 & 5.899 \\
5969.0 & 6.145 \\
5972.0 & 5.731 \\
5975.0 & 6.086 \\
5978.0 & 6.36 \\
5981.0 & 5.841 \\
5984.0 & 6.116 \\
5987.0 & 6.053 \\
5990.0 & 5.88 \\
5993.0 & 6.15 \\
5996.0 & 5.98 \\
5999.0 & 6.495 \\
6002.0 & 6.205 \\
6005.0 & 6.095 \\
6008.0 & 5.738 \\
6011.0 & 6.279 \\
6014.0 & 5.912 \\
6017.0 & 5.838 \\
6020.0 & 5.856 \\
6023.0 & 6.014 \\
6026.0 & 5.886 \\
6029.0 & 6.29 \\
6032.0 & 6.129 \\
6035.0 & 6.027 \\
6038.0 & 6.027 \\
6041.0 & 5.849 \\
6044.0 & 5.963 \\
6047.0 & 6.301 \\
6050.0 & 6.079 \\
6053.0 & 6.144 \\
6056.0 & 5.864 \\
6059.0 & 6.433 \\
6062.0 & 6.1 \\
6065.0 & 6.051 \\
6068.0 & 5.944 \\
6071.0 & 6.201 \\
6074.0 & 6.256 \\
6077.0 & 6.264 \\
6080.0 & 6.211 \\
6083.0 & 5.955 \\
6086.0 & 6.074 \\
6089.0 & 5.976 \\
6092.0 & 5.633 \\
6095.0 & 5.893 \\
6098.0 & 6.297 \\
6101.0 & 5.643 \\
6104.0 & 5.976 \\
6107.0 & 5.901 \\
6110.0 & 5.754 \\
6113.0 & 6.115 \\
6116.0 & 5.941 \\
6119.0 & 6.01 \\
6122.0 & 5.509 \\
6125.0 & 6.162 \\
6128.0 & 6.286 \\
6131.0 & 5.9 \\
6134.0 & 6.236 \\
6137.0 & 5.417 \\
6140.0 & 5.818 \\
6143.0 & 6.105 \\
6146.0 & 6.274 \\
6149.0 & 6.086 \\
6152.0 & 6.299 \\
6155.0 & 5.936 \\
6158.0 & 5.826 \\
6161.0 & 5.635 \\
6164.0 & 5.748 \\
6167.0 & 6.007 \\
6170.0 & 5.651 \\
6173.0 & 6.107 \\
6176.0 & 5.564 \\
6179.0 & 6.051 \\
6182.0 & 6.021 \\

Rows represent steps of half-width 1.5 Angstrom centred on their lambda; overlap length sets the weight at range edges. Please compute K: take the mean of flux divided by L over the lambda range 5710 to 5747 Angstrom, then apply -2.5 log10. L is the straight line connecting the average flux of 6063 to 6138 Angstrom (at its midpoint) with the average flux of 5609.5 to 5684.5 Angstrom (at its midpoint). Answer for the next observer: 0.038 mag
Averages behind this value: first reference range 6.14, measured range 5.9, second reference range 5.99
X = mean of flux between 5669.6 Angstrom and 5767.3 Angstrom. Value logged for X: 6.03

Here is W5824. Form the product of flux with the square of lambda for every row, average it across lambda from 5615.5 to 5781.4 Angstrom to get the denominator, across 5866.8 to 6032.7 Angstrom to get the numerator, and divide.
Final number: 1.1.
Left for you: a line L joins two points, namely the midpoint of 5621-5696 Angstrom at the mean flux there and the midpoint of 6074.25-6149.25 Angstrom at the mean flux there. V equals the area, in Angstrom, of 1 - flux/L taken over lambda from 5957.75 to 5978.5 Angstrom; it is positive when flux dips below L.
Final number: -0.2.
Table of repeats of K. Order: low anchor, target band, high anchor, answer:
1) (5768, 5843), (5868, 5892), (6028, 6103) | 0.039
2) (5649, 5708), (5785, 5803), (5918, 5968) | -0.040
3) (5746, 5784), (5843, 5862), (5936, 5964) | -0.027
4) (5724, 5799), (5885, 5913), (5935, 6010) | 0.024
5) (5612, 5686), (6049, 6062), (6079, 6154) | -0.023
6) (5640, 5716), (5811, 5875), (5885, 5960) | -0.025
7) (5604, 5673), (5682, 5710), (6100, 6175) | 0.010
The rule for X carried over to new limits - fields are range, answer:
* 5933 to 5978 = 6.16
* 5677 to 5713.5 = 6.01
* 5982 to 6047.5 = 6.04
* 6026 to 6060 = 6.09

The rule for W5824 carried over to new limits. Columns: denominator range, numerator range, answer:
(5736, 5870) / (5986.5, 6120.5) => 1.05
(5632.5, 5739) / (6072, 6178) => 1.14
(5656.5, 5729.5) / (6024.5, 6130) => 1.14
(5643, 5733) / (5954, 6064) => 1.12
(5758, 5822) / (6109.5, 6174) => 1.06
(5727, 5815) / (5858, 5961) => 1.02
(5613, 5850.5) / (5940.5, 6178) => 1.10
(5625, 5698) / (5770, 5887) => 1.07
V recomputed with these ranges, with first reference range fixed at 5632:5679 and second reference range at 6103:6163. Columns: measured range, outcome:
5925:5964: -0.8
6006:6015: 0.0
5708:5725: 1.0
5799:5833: -1.0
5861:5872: 0.2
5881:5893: 0.5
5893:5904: 0.1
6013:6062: -0.3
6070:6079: -0.4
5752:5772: -0.3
